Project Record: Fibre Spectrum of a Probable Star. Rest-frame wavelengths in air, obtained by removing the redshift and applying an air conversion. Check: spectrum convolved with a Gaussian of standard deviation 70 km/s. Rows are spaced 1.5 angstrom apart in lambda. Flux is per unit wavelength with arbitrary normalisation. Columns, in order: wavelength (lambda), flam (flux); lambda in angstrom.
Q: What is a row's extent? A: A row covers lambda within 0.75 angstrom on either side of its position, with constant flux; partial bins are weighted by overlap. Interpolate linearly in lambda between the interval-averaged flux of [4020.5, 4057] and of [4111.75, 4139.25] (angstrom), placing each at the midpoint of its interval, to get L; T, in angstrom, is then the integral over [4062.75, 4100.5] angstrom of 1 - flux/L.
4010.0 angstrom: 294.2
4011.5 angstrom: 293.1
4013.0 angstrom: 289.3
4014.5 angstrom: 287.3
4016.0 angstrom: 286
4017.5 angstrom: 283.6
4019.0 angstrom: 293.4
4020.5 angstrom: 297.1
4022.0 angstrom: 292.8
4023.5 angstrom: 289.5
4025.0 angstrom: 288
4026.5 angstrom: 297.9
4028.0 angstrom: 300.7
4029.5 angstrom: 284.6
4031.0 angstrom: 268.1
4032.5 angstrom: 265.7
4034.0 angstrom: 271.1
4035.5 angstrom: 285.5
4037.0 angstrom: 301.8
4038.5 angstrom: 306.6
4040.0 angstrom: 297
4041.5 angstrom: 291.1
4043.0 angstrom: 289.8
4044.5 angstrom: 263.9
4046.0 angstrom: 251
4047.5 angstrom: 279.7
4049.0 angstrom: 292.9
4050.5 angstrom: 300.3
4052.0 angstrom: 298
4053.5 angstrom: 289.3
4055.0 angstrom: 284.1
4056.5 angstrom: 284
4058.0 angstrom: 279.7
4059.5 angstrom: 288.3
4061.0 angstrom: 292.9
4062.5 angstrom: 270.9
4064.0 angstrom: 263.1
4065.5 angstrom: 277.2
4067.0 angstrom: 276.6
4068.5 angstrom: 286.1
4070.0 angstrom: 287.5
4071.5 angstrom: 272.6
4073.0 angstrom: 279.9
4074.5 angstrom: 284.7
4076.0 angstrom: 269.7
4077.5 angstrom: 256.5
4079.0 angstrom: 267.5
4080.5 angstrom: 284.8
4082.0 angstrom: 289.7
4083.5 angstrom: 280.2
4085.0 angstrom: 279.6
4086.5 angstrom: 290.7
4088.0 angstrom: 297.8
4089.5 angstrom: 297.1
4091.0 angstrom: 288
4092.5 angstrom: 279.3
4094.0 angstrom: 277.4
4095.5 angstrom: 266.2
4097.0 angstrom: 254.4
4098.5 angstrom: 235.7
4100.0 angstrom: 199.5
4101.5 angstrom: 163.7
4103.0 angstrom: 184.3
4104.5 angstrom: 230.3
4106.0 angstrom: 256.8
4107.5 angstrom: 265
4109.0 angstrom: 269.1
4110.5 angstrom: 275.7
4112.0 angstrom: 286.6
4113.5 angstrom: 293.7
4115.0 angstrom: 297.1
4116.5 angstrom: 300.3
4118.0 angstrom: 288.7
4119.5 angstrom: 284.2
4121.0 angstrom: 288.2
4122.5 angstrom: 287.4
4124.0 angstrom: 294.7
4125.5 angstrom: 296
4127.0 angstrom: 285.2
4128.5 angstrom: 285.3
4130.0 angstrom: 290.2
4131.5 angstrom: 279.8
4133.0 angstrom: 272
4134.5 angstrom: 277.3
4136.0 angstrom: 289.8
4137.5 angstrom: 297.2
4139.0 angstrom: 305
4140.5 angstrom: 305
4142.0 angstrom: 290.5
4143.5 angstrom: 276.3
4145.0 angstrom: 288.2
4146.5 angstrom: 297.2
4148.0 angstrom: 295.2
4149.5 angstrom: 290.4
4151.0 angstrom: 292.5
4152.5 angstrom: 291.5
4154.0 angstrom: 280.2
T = 1.8 angstrom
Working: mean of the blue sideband 287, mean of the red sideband 289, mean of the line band 274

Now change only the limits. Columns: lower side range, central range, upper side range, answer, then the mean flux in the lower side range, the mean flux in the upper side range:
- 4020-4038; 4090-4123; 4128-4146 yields 2.9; 287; 288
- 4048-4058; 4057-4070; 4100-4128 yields 0.3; 290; 268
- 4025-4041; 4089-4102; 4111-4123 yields 1.7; 288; 291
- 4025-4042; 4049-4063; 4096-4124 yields -0.4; 288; 260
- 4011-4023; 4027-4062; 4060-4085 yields -0.2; 290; 278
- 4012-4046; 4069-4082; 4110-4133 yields 0.5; 287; 288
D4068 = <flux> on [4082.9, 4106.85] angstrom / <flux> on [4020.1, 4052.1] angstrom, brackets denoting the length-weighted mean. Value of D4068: 0.89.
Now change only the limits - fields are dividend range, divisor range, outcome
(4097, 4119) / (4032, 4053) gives 0.89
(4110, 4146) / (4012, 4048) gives 1.01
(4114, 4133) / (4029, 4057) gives 1.02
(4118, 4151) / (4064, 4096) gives 1.03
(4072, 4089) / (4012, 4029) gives 0.96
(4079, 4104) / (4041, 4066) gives 0.92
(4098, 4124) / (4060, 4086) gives 0.94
